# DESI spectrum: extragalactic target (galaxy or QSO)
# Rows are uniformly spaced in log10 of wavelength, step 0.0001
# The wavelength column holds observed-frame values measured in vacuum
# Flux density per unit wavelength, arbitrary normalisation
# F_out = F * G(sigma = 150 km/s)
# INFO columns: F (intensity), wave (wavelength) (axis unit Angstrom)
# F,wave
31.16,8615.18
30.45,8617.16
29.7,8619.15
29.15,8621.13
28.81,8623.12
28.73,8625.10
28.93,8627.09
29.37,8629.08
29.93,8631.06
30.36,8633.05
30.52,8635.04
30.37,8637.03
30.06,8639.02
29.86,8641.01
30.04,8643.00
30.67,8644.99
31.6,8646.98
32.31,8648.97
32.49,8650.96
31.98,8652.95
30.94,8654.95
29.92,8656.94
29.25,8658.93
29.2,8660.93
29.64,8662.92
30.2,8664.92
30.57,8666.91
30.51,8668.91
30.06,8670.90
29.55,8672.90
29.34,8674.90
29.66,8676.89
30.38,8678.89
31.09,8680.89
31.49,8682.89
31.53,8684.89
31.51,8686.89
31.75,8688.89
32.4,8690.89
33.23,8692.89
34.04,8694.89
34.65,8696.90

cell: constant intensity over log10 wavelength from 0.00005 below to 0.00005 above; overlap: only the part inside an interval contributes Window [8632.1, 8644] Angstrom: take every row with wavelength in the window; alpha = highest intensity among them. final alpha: 30.52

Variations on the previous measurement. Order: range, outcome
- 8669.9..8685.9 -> 31.53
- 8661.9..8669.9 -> 30.57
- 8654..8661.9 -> 30.94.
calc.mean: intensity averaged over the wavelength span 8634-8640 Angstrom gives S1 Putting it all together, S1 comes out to 30.3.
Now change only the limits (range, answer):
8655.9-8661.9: 29.5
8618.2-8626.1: 29.1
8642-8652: 31.4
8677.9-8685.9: 31.1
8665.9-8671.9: 30.4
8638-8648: 30.5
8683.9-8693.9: 32.1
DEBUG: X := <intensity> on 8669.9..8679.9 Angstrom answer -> 29.8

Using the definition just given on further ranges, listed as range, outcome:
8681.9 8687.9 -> 31.5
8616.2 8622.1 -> 29.8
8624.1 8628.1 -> 28.8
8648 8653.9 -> 32.3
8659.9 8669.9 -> 30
